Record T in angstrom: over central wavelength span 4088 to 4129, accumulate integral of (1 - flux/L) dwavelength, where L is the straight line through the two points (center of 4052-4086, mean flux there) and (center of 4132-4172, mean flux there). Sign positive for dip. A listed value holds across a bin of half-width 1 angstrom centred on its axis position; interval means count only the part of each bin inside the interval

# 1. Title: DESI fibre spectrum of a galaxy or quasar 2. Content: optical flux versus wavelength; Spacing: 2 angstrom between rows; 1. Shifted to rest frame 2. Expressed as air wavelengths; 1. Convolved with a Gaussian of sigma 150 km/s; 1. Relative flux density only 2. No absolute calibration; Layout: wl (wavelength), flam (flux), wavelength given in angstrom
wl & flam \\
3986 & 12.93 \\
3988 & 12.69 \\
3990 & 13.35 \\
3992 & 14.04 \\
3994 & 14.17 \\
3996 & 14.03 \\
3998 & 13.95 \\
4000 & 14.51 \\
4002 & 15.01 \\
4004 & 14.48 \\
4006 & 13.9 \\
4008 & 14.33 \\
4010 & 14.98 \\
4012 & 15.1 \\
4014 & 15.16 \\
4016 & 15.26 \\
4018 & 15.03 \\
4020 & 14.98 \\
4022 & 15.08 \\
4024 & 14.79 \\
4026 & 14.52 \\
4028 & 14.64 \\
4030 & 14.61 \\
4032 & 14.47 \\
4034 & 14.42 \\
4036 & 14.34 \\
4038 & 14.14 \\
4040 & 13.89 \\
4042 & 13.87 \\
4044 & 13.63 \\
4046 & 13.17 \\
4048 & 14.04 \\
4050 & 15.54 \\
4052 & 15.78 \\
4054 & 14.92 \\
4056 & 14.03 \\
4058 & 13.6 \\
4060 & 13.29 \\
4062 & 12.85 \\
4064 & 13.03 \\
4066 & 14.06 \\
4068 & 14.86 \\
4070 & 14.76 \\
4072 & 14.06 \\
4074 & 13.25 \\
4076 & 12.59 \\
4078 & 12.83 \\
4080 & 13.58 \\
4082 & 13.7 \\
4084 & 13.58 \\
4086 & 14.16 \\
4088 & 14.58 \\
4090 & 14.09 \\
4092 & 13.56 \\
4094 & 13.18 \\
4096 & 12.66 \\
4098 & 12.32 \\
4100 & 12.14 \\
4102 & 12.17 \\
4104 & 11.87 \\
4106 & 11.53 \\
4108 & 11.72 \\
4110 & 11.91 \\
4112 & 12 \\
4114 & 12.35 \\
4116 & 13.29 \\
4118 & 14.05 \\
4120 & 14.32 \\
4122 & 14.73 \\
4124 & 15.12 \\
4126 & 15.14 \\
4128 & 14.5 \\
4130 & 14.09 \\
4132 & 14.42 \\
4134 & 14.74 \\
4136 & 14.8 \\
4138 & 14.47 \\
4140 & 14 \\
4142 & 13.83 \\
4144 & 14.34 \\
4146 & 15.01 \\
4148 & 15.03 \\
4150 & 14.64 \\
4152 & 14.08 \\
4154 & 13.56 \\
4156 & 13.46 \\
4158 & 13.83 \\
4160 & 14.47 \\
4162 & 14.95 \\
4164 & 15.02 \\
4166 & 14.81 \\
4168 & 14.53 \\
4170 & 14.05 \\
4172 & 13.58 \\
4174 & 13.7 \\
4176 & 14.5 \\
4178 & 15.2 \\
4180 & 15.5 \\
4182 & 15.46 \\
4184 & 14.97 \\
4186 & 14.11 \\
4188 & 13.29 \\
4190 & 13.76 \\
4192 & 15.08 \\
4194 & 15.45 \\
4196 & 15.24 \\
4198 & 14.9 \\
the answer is 2.60 angstrom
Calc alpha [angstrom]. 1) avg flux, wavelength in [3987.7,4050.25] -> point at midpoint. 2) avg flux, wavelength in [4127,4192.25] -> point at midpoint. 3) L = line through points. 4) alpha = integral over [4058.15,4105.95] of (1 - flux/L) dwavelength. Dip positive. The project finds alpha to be 3.56 angstrom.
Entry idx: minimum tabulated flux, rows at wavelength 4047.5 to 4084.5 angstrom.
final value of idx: 12.59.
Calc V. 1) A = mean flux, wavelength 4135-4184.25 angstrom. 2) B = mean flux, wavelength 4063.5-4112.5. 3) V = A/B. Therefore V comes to 1.10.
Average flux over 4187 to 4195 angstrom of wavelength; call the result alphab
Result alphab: 14.4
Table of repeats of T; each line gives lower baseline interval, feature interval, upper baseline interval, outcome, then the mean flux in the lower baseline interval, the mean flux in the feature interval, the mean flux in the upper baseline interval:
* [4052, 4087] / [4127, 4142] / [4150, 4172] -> -0.29 angstrom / 13.8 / 14.4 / 14.3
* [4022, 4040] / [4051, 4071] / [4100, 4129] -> -0.15 angstrom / 14.5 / 14.1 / 13.2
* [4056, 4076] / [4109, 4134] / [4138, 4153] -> 0.61 angstrom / 13.7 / 13.9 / 14.4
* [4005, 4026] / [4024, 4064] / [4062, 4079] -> 0.09 angstrom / 14.8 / 14.2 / 13.6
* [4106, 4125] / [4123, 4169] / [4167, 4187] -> -2.03 angstrom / 13.2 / 14.5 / 14.6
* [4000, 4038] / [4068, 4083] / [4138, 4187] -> 1.00 angstrom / 14.7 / 13.6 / 14.4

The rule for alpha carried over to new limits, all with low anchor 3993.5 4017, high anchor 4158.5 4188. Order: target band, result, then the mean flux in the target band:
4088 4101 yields 1.3 angstrom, 13.1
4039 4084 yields 2.2 angstrom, 13.9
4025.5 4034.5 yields 0.0 angstrom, 14.5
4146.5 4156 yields 0.2 angstrom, 14.3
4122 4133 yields -0.1 angstrom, 14.7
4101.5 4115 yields 2.5 angstrom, 11.9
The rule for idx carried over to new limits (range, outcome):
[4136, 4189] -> 13.29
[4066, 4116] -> 11.53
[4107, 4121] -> 11.72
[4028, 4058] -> 13.17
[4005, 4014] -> 13.9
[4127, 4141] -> 14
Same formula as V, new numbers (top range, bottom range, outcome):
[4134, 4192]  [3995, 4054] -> 0.99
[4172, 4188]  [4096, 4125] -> 1.14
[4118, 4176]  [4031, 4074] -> 1.02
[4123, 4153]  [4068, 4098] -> 1.07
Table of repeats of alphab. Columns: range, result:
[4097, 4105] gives 12.1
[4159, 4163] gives 14.7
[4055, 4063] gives 13.4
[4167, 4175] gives 14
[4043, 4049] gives 13.6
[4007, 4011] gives 14.7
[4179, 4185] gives 15.3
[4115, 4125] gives 14.3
